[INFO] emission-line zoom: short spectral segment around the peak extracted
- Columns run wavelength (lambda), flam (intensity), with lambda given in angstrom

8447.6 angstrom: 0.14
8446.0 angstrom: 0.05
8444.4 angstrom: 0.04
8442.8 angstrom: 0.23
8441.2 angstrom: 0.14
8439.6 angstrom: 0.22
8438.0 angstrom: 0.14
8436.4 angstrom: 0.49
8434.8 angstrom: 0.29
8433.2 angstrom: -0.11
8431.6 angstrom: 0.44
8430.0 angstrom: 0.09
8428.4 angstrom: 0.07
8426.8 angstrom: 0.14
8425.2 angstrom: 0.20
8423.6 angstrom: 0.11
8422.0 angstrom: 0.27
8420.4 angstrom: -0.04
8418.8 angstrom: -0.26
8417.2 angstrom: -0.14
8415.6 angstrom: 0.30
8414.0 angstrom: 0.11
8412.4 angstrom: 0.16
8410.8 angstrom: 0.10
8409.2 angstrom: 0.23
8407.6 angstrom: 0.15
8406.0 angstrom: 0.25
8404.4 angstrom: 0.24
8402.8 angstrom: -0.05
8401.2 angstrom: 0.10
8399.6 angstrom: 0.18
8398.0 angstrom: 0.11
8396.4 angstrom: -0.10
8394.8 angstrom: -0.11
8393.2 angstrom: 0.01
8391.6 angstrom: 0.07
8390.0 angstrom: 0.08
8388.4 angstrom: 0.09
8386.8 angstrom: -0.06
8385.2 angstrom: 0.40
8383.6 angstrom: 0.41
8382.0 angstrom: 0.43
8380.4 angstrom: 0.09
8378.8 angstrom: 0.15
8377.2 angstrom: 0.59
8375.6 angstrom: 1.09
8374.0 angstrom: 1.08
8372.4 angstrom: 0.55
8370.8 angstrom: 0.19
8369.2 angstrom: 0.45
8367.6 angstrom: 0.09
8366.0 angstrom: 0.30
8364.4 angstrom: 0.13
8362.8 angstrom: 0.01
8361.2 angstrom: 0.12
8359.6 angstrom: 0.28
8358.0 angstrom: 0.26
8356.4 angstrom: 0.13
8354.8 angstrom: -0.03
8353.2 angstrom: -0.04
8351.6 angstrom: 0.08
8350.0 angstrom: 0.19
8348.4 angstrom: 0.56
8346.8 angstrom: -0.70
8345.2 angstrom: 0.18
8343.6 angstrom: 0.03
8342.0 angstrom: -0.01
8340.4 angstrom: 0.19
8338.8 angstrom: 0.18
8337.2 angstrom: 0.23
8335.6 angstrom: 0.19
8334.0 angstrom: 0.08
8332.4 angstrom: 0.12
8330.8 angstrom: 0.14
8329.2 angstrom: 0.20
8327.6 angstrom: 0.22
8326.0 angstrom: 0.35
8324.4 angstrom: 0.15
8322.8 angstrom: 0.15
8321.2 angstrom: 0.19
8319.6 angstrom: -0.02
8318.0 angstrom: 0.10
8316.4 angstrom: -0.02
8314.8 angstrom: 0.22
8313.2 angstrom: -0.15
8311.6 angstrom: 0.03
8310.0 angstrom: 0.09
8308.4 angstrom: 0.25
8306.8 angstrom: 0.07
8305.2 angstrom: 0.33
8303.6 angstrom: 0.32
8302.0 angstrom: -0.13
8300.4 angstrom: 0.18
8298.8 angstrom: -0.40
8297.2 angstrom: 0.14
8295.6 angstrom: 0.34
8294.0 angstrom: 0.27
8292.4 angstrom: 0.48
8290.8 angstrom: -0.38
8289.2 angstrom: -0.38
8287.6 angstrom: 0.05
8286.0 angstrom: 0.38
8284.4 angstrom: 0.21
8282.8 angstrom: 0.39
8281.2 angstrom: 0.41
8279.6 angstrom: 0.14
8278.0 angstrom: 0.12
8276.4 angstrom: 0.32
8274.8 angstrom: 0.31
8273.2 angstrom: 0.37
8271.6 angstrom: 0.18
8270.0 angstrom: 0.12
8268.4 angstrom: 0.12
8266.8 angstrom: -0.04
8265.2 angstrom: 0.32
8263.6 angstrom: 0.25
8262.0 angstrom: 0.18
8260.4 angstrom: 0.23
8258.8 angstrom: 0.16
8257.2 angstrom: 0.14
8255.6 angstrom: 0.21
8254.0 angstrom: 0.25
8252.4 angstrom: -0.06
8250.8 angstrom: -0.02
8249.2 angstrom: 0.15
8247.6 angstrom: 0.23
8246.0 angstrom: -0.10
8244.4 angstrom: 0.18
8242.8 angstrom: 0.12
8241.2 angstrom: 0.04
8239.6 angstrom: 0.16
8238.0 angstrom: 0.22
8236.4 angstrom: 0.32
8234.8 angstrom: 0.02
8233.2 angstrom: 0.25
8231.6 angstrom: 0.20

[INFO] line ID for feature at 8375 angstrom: Hbeta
